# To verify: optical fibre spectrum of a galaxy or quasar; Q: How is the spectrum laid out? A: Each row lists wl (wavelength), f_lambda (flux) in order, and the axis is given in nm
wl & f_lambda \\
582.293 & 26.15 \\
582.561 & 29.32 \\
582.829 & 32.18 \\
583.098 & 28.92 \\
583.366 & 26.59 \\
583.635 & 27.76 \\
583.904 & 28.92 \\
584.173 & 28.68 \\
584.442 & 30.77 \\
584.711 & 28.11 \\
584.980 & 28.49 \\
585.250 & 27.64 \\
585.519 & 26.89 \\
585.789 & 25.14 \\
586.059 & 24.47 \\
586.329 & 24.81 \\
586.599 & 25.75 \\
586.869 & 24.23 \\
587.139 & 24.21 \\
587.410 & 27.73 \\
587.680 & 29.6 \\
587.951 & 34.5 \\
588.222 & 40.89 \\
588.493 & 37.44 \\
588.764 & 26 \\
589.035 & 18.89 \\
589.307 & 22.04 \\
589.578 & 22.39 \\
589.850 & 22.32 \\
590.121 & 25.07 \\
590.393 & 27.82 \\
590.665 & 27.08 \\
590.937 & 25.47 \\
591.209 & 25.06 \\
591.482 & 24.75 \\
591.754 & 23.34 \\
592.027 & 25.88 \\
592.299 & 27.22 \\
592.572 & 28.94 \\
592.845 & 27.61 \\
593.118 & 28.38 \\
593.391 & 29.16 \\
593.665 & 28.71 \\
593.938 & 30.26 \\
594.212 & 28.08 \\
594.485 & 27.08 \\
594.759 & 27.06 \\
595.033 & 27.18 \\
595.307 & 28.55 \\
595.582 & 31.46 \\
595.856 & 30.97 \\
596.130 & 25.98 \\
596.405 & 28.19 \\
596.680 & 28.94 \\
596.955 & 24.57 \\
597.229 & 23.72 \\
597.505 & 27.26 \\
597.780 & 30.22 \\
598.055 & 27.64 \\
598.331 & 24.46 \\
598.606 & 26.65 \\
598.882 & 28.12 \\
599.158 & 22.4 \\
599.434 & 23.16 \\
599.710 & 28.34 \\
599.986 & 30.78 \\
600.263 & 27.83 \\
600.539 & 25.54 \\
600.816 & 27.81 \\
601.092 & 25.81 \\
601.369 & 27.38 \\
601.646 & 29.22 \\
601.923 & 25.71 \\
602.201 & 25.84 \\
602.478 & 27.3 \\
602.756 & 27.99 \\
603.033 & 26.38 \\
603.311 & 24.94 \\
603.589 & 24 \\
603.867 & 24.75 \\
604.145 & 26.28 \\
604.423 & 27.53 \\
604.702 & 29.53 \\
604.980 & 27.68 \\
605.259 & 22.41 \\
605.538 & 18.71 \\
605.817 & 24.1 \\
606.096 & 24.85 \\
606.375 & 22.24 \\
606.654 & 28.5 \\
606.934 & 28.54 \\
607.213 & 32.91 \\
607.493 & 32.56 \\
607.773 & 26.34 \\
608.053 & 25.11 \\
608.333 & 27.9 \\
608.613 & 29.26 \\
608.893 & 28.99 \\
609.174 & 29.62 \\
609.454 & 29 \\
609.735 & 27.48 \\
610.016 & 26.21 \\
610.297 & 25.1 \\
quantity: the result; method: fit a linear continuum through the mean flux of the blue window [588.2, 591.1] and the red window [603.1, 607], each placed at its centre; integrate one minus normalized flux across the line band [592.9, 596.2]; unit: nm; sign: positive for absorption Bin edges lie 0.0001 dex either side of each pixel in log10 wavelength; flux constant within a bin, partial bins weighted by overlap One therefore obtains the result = -0.34 nm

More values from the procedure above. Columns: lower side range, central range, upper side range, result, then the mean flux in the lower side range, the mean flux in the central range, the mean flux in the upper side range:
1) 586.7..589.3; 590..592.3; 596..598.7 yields 0.20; 28.9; 25.7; 26.8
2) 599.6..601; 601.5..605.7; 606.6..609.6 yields 0.37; 28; 25.9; 29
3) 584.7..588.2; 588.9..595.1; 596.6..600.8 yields 0.23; 27.5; 26.1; 26.6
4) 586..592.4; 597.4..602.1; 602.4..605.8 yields -0.20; 26.6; 27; 25.5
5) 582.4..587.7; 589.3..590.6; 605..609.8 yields 0.15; 27.5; 24.3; 27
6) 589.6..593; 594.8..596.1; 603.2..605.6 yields -0.17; 25.8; 29.1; 25.3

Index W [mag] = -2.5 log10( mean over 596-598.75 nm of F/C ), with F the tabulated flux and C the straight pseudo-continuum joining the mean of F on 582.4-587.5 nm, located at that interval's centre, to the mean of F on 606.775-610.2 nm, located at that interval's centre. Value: 0.050 mag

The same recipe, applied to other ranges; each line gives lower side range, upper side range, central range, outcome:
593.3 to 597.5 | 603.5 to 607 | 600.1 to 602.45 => -0.02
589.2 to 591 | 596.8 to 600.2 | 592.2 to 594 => -0.13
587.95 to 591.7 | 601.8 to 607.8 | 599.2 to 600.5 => -0.02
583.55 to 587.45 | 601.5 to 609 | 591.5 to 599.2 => -0.03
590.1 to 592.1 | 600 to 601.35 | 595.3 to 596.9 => -0.09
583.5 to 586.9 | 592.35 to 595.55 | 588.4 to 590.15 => 0.13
